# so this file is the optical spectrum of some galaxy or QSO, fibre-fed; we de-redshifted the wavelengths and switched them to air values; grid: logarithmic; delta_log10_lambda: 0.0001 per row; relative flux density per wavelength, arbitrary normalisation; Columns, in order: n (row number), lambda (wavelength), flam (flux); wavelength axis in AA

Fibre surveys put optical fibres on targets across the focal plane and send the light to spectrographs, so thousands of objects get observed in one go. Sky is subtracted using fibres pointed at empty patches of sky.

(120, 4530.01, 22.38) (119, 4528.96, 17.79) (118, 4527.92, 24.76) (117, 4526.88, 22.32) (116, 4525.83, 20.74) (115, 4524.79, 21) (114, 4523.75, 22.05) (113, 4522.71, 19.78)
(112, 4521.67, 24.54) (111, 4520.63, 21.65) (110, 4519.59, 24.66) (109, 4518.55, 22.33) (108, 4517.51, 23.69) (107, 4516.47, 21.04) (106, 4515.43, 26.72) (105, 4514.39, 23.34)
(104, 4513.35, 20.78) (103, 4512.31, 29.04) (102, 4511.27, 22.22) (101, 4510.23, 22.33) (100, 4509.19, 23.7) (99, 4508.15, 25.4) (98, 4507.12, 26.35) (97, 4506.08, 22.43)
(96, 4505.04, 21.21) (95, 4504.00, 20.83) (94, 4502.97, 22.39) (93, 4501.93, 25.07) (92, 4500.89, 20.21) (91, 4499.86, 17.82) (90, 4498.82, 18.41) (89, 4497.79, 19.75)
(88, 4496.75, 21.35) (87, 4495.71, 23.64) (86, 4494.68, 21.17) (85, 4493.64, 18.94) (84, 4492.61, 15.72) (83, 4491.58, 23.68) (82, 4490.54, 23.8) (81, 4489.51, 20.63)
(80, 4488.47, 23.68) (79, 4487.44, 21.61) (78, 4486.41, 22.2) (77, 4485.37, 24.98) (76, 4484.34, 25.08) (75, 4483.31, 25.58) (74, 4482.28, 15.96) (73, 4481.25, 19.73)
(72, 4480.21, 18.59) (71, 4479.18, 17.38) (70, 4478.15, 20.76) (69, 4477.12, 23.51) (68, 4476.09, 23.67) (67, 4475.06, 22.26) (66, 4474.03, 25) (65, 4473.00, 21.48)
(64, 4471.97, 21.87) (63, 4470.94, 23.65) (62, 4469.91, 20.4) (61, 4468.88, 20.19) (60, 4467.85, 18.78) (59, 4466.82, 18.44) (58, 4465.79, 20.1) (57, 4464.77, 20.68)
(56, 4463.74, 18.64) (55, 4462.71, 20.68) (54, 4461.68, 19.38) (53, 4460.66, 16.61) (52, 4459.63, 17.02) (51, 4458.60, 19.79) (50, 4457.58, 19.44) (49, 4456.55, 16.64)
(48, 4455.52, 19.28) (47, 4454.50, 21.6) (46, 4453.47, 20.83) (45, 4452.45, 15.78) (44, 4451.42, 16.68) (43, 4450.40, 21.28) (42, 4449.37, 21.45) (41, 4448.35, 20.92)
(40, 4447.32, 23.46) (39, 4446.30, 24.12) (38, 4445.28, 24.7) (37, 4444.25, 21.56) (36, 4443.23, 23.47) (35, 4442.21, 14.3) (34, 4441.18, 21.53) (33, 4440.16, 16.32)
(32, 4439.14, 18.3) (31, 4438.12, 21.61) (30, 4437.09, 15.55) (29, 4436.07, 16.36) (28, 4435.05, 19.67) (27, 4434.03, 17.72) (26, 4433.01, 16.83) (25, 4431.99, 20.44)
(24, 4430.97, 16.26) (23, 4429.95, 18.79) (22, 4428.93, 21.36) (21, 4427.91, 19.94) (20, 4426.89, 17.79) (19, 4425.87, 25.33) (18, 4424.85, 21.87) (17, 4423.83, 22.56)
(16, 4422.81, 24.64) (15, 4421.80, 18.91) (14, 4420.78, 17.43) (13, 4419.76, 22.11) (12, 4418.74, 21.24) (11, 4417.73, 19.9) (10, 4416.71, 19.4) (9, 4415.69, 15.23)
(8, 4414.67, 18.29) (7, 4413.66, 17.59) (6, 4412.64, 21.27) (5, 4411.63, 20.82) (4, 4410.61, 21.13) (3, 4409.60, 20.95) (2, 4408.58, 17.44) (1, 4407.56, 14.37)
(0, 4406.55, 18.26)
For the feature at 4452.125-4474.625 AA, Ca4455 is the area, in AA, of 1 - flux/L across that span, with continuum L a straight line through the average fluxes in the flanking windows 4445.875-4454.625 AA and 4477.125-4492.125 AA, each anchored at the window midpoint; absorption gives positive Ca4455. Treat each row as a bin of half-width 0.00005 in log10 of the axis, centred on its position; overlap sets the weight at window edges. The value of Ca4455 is 1.3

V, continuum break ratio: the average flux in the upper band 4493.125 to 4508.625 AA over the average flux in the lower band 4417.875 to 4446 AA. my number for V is 1.09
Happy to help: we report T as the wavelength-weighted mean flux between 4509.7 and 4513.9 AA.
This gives 23.6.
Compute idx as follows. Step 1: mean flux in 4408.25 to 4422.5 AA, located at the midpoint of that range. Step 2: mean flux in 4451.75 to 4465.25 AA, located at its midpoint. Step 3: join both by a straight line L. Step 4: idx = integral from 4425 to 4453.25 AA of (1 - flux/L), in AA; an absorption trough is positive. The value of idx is -0.8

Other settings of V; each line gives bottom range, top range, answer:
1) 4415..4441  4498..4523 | 1.17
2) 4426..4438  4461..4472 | 1.08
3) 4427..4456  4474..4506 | 1.09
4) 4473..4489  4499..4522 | 1.05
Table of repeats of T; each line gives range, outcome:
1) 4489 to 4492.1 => 22.7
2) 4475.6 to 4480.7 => 20.8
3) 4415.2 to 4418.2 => 18.1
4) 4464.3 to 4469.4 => 19.6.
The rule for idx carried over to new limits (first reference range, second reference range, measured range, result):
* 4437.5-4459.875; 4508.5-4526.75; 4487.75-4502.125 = 0.69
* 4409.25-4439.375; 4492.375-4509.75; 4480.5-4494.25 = -0.27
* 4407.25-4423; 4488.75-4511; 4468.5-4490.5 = -0.77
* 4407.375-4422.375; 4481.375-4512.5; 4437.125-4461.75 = 0.77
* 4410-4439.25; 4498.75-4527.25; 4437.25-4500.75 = 1.72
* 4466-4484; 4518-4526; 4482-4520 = -1.28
